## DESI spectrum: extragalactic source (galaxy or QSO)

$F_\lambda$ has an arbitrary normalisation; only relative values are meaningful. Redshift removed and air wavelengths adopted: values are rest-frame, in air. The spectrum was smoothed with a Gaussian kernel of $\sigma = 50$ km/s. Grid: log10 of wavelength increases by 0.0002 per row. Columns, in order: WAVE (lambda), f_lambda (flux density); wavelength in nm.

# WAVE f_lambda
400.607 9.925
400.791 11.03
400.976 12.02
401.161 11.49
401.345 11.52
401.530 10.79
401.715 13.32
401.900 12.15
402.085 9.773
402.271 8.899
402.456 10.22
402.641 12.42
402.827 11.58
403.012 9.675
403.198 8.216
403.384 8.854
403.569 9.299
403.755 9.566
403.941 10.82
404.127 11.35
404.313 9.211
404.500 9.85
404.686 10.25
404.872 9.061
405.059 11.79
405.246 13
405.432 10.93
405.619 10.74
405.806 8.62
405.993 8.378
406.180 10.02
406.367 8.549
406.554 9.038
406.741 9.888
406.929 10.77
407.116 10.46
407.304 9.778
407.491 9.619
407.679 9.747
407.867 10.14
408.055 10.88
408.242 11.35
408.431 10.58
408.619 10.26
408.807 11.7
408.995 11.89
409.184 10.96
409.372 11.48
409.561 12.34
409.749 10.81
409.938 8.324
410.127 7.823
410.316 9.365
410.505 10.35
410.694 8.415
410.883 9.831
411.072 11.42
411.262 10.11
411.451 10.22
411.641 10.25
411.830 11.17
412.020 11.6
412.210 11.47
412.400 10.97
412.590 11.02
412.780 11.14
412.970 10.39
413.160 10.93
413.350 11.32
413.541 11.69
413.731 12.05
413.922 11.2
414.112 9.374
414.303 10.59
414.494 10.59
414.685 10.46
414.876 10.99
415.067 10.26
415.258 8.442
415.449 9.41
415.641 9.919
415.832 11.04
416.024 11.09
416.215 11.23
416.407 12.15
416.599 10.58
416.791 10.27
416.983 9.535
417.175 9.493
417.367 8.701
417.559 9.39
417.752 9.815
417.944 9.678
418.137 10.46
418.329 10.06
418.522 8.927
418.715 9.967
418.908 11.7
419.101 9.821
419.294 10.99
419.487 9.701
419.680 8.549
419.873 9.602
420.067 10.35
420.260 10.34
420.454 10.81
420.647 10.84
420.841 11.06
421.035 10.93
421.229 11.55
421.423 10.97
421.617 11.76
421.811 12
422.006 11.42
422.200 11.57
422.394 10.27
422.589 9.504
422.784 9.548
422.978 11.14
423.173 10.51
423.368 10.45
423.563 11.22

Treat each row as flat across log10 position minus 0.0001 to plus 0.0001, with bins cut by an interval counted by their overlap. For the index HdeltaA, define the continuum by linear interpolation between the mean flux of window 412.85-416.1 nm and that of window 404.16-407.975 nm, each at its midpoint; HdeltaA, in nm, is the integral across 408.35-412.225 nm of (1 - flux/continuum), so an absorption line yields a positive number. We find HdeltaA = -0.07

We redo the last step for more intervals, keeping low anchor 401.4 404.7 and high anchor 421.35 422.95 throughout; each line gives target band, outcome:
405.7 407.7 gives 0.18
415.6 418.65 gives 0.17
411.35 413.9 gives -0.11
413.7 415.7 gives 0.08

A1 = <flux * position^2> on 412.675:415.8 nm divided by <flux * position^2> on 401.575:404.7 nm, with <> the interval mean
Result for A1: 1.1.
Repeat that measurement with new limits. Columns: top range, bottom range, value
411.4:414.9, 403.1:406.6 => 1.15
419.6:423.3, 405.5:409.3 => 1.12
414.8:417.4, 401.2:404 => 1.04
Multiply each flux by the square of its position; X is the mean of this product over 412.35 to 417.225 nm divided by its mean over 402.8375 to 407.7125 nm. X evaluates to 1.12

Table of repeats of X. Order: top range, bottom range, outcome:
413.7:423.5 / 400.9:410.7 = 1.07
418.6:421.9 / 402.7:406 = 1.13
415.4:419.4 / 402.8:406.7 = 1.09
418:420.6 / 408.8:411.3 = 1.03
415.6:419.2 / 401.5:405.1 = 1.06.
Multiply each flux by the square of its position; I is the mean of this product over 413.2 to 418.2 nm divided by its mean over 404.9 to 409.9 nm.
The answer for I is 1.03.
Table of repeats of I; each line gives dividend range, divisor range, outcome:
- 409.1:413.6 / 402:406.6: 1.09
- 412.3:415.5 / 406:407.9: 1.13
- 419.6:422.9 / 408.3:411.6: 1.09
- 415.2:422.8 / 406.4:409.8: 1.03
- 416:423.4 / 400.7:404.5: 1.07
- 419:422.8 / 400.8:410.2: 1.10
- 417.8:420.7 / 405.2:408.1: 1.08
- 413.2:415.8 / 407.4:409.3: 1.01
